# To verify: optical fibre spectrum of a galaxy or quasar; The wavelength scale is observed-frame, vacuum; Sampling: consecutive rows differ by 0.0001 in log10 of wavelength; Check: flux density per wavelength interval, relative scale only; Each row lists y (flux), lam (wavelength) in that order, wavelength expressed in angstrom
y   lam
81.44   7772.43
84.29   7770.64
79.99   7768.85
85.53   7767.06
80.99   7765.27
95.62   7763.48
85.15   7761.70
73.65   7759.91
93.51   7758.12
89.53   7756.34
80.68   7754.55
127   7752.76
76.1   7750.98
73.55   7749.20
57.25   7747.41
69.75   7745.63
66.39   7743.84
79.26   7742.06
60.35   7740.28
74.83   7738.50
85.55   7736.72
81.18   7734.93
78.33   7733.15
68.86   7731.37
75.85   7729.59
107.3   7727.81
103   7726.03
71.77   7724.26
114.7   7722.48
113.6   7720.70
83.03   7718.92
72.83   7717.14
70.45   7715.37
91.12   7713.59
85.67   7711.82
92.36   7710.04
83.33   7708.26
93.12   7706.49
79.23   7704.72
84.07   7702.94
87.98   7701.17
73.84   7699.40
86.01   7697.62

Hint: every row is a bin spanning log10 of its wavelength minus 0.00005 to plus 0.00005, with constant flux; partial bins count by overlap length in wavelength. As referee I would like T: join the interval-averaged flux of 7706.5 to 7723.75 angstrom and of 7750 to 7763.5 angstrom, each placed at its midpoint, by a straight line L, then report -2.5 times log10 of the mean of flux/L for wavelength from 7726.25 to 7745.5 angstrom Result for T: 0.15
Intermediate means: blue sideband 89.4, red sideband 89.7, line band 78.3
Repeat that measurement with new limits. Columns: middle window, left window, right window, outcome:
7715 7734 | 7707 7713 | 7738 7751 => -0.10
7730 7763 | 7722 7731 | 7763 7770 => 0.12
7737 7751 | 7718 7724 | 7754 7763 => 0.28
